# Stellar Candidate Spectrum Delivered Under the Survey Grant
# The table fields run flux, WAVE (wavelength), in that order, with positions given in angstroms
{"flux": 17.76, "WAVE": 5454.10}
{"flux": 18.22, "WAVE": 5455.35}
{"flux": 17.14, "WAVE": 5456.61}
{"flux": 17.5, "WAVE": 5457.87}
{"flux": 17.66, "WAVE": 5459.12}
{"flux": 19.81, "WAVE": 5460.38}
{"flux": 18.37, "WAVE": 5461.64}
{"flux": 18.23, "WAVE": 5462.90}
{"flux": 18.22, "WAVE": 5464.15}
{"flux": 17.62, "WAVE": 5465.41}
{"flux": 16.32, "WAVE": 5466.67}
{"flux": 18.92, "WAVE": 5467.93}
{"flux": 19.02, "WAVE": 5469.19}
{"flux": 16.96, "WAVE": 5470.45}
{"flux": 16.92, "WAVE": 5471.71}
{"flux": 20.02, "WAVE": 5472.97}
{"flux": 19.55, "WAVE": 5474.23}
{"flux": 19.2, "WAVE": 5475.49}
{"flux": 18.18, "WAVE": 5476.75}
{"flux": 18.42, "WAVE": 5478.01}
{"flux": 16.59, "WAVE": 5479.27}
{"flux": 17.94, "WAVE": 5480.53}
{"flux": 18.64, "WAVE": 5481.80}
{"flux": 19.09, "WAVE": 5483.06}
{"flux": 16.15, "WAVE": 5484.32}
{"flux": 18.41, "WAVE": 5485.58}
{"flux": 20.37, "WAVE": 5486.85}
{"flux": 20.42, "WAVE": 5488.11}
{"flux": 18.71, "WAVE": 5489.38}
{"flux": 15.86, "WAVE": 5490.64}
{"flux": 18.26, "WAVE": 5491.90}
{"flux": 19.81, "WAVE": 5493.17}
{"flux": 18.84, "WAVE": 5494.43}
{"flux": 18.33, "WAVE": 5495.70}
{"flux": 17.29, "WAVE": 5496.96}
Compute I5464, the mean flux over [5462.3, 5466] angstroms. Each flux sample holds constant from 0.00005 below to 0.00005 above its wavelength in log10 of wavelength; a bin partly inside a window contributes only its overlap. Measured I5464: 18.1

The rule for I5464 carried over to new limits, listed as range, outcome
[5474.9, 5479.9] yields 18.1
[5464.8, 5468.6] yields 17.6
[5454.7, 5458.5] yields 17.6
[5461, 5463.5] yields 18.3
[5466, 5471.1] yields 17.8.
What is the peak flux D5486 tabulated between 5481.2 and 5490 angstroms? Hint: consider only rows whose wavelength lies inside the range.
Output 20.42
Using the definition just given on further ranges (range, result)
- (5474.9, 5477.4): 19.2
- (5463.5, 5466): 18.22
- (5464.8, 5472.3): 19.02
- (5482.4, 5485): 19.09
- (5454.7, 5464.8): 19.81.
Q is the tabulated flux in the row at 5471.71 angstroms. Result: 16.92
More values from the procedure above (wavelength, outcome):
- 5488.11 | 20.42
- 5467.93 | 18.92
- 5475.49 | 19.2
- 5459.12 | 17.66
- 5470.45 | 16.96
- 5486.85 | 20.37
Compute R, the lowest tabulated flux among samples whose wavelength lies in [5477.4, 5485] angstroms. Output 16.15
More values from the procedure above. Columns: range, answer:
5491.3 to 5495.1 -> 18.26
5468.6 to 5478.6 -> 16.92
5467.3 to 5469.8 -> 18.92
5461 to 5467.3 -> 16.32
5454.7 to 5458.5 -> 17.14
